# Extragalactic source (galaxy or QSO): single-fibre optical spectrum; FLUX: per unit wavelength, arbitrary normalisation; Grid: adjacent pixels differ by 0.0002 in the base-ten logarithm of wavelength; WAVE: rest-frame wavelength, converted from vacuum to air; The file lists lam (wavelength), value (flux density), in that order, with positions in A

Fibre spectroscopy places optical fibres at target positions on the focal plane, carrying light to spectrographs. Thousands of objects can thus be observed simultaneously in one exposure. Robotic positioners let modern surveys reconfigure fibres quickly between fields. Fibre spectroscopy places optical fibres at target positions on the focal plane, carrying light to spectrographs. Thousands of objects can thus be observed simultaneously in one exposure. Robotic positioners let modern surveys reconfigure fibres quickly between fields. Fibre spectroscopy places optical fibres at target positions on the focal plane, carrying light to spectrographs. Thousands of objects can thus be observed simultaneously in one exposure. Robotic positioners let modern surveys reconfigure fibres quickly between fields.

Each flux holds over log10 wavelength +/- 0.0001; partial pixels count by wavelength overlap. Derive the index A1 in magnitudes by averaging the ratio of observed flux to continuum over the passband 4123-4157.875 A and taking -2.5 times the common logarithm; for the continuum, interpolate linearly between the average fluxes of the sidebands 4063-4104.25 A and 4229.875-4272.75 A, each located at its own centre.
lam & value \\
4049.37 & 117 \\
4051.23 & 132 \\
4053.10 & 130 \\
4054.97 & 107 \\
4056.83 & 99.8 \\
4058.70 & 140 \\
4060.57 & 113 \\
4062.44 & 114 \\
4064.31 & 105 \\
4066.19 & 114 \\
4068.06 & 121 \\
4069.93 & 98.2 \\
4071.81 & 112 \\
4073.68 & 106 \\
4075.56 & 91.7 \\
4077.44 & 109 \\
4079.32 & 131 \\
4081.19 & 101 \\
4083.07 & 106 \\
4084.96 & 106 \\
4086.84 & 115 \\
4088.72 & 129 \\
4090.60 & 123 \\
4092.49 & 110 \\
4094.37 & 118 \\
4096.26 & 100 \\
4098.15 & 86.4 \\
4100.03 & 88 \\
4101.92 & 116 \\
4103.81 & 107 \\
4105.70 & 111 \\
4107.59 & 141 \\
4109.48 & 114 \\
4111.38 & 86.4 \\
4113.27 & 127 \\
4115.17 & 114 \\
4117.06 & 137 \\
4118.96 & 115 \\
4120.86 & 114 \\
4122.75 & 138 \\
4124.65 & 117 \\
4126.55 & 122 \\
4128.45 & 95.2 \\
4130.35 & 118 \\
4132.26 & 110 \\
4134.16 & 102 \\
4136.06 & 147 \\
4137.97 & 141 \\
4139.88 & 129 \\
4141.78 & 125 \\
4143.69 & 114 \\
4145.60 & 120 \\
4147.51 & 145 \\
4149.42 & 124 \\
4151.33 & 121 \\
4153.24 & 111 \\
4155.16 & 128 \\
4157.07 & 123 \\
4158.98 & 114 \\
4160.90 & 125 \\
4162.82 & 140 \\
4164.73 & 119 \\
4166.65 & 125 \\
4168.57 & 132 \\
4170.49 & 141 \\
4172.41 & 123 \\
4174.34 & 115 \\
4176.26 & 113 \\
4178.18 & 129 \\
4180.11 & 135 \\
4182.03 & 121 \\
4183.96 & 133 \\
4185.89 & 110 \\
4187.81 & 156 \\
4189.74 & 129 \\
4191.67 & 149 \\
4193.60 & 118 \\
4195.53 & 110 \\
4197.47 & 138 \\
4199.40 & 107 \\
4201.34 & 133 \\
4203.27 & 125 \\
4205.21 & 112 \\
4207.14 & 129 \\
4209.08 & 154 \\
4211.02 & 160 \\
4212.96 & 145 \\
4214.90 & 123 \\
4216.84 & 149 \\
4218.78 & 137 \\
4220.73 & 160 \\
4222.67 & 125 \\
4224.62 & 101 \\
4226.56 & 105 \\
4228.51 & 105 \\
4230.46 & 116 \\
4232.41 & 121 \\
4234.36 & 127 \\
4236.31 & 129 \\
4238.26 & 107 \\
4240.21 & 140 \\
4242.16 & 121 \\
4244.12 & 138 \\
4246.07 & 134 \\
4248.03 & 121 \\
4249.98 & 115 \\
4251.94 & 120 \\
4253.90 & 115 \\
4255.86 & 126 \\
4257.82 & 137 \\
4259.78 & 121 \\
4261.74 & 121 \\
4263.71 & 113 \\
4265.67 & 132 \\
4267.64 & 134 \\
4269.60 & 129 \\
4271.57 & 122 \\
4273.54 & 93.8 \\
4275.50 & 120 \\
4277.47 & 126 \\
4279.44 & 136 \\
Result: -0.073 mag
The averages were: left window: 109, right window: 124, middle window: 122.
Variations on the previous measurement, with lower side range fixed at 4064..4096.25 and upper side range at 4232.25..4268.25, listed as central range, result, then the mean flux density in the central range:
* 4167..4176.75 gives -0.060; 125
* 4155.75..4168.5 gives -0.064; 125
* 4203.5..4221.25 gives -0.150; 140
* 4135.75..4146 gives -0.111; 129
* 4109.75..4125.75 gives -0.038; 118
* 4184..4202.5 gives -0.068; 128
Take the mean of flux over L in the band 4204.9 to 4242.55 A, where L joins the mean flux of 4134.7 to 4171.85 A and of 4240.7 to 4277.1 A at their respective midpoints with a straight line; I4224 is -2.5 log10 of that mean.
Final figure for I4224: -0.04 mag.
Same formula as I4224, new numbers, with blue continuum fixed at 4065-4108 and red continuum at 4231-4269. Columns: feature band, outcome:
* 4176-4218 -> -0.10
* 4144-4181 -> -0.07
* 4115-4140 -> -0.07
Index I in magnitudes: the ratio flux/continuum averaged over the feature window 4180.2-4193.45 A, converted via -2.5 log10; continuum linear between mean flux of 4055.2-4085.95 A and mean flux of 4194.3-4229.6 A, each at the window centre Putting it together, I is -0.06 mag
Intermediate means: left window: 110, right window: 129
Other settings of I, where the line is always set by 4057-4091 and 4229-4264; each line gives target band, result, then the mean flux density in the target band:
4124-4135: 0.052 mag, 111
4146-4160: -0.055 mag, 124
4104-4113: 0.011 mag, 114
